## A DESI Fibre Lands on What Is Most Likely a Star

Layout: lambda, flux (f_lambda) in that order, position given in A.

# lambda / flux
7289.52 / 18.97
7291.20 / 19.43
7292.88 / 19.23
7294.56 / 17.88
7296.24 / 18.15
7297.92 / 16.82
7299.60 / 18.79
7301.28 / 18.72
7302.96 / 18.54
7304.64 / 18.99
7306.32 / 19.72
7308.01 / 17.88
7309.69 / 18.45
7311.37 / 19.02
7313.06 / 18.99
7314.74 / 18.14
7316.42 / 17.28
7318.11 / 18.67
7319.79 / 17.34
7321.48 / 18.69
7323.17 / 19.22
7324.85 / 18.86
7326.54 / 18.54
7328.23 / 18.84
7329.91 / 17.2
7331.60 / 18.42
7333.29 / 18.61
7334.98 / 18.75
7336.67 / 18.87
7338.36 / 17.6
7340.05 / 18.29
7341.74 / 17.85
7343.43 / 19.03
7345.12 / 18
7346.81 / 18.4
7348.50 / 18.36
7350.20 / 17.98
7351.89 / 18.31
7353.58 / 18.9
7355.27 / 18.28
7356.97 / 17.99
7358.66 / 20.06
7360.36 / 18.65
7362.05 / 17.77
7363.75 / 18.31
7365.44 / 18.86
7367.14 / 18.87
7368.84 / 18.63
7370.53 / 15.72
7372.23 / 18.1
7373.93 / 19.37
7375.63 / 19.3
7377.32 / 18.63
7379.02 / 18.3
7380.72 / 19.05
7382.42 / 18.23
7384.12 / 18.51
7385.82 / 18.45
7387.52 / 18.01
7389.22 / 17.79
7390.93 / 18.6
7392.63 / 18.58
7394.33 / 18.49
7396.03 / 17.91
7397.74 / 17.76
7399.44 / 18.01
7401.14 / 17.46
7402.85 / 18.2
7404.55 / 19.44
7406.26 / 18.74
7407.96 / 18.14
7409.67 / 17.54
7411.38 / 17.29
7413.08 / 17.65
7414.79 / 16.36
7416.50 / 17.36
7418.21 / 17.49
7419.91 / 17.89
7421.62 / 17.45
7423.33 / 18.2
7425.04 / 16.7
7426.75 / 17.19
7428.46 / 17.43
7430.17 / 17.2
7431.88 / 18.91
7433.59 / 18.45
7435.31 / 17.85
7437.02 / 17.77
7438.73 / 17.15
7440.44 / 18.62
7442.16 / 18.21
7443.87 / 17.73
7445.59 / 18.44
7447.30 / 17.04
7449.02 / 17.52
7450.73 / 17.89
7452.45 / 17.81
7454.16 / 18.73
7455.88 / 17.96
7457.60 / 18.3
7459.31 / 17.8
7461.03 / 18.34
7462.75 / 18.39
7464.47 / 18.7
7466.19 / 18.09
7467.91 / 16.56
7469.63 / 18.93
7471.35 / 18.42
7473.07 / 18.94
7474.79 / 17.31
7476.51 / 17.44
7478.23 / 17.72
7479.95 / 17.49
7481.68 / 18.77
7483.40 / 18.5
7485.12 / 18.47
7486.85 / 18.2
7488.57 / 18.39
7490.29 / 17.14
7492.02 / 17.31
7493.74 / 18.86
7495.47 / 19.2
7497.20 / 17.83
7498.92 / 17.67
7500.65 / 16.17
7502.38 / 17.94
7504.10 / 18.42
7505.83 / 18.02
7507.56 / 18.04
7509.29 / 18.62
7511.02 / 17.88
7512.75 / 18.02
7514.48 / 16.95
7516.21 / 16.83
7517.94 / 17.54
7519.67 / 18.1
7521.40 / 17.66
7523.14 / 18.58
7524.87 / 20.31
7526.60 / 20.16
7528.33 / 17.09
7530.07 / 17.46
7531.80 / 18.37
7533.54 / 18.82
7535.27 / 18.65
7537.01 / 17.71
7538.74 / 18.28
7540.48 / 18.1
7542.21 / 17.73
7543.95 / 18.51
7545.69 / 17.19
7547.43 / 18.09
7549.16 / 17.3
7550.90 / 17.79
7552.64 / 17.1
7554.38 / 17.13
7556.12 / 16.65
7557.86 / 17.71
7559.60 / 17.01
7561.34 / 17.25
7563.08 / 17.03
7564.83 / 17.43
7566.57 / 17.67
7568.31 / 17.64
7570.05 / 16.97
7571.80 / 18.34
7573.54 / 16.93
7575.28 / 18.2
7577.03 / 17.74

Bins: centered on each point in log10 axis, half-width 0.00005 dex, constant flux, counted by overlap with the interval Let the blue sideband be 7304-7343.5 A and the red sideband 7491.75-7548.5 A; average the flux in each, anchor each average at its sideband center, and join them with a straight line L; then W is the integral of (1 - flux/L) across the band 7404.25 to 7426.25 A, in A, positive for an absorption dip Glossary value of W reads 0.74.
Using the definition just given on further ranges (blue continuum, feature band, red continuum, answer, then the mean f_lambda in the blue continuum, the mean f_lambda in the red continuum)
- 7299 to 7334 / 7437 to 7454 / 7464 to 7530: 0.30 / 18.5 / 18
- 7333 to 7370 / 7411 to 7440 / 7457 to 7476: 1.09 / 18.4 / 18.1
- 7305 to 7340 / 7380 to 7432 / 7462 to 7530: 0.99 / 18.5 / 18.1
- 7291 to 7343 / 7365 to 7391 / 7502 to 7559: -0.12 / 18.4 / 18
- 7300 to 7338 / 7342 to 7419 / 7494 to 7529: 0.59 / 18.5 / 18.1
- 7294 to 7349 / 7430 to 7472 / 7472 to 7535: 0.28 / 18.4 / 18.1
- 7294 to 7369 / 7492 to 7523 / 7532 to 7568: -0.09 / 18.4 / 17.7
